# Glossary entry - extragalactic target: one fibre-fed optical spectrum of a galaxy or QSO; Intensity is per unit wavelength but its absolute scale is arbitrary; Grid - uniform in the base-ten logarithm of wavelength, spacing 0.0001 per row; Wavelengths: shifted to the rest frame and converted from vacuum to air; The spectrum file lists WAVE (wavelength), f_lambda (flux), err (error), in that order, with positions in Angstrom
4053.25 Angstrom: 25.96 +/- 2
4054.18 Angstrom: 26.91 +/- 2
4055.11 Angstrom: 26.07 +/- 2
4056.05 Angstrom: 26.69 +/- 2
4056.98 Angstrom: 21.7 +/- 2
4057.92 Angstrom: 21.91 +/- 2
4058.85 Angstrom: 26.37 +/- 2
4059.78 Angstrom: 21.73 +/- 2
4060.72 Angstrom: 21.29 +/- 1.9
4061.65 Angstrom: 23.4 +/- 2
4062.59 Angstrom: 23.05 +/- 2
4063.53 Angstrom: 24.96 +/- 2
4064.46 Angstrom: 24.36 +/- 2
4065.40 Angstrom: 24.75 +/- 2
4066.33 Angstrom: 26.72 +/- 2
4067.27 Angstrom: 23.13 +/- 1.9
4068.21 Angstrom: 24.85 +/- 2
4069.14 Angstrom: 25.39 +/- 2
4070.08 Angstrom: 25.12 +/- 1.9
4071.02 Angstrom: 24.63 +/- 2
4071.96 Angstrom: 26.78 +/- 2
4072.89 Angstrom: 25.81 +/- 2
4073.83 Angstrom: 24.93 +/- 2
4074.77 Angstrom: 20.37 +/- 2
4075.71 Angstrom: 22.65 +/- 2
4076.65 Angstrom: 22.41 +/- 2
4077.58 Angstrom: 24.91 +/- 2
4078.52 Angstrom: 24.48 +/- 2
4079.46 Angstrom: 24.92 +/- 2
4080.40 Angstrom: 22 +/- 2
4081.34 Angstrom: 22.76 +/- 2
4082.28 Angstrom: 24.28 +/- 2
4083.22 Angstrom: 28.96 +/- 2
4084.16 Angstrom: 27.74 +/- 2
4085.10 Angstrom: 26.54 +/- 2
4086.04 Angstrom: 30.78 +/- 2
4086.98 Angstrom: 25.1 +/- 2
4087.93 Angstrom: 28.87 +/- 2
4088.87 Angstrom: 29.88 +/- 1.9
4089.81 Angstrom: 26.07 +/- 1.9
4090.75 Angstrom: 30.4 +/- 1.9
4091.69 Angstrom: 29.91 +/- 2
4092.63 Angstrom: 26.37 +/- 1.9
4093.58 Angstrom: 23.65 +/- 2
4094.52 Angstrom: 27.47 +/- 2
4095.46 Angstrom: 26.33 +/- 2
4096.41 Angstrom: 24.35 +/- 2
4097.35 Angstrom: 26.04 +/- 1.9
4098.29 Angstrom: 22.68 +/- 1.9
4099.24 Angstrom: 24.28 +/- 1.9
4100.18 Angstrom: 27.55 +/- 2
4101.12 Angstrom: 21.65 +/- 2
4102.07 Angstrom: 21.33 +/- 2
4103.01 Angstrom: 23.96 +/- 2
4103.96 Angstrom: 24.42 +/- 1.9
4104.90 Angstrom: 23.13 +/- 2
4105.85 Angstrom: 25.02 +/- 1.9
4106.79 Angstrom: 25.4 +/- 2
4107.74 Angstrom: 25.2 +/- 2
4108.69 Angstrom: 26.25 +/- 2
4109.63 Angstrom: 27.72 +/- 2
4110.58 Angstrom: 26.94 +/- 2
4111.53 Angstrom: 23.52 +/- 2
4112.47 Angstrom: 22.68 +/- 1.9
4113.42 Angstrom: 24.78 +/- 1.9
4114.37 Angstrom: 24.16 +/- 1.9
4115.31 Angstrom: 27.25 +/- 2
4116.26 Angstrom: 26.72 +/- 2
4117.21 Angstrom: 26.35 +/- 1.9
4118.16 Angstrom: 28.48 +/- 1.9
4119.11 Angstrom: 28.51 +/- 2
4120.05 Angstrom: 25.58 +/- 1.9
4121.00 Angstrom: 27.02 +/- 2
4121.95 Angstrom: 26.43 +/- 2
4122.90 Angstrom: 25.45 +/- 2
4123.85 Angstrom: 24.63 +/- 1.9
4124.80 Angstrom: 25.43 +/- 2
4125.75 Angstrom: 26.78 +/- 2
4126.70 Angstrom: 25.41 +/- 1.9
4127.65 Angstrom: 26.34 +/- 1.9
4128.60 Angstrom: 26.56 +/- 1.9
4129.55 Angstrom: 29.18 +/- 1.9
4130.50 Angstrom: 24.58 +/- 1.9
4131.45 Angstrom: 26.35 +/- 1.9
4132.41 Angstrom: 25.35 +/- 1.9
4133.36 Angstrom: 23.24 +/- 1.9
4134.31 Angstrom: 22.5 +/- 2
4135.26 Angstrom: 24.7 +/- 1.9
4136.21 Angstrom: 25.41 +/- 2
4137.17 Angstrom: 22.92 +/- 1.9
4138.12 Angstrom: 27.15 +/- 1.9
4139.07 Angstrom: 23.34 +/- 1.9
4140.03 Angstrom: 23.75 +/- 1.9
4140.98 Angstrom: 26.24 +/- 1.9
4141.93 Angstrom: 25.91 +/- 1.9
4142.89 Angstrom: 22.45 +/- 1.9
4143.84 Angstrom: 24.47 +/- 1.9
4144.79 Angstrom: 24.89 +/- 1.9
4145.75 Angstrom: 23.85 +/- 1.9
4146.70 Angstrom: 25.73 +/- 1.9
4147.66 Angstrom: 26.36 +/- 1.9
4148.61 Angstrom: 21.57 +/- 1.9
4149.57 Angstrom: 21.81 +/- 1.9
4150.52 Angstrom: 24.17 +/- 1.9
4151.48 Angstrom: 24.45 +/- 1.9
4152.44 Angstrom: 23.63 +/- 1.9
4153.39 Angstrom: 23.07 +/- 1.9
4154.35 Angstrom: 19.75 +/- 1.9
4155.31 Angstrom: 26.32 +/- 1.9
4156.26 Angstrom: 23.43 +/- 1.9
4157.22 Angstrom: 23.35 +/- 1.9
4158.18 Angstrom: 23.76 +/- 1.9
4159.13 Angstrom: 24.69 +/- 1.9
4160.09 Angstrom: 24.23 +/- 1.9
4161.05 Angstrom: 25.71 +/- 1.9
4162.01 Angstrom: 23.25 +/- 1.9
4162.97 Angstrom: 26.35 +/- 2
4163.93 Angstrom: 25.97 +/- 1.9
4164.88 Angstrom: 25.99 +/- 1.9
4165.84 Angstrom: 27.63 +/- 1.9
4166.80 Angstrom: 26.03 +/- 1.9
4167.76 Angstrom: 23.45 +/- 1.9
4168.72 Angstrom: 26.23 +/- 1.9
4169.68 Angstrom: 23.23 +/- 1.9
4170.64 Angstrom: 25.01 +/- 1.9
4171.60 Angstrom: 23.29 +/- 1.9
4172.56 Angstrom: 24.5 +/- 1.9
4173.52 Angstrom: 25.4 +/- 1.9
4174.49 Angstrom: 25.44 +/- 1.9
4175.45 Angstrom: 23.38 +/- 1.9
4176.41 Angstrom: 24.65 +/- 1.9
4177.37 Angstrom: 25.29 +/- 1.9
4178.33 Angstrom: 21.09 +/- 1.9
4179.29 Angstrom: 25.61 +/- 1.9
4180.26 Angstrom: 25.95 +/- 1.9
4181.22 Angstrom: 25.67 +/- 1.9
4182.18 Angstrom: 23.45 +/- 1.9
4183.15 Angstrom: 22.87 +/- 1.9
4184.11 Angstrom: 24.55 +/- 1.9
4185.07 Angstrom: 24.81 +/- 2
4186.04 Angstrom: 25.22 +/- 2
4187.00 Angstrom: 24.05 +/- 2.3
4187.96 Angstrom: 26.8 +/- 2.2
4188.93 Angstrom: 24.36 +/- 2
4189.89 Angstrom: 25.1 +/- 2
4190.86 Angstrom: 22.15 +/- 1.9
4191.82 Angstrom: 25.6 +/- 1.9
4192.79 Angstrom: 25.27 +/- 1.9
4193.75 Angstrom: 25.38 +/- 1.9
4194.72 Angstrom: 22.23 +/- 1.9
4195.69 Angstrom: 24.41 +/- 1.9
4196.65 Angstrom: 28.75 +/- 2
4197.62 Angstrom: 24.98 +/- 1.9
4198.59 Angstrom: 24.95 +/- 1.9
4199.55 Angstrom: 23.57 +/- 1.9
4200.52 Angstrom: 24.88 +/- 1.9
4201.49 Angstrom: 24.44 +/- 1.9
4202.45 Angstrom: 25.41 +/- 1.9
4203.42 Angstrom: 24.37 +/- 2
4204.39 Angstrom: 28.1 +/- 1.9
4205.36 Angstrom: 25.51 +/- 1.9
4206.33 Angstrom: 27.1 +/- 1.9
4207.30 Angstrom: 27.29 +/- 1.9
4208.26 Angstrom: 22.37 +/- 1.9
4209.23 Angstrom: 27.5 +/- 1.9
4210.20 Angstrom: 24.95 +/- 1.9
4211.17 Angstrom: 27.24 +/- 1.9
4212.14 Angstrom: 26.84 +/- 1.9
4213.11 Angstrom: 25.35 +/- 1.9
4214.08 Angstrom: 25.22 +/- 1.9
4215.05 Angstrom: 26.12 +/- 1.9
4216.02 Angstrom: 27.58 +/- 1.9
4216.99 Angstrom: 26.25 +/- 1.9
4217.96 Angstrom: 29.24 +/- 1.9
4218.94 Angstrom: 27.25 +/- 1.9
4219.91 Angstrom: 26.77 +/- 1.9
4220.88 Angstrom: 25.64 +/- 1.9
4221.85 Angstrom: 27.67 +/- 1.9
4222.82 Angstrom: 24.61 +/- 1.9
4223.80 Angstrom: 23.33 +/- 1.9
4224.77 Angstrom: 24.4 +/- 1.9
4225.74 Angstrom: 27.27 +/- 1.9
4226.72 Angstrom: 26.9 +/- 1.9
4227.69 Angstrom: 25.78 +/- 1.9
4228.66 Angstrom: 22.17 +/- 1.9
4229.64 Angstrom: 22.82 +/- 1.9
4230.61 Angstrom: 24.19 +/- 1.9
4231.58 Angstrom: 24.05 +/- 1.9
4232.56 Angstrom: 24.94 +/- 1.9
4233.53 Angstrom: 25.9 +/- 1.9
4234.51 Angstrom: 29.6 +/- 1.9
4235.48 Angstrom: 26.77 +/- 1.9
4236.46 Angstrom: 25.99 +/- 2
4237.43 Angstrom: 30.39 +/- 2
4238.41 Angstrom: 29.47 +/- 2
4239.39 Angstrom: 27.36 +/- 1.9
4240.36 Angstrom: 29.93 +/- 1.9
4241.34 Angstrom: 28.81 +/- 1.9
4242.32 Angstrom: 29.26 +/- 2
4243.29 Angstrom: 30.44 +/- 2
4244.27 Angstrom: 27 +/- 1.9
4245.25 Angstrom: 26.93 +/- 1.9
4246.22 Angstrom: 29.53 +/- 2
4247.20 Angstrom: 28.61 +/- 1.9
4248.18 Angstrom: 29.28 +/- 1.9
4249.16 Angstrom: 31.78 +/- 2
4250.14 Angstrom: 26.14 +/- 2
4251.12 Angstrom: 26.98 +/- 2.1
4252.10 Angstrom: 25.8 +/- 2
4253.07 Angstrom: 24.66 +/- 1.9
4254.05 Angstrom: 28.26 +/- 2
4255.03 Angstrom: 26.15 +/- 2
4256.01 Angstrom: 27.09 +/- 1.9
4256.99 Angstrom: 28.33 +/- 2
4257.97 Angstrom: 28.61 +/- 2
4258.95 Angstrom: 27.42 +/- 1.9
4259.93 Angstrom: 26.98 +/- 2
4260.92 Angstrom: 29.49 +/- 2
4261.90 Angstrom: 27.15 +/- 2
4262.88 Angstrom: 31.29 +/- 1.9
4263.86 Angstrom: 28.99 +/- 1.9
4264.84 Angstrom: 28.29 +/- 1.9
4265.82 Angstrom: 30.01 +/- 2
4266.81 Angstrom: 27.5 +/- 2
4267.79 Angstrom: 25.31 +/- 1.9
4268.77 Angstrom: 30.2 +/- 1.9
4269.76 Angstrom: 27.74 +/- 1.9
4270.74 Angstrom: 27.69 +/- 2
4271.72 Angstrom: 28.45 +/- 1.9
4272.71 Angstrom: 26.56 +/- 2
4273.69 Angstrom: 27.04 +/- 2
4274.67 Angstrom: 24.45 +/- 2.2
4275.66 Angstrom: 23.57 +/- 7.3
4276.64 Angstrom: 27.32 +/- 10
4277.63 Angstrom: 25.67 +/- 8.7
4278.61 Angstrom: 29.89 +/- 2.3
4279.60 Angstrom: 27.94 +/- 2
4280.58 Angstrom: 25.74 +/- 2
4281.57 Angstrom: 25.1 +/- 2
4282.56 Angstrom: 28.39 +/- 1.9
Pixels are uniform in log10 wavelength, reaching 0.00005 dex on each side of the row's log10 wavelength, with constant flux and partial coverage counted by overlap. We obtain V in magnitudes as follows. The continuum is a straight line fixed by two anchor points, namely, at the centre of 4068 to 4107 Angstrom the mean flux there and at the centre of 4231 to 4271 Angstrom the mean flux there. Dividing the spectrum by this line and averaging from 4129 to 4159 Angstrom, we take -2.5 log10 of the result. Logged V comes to 0.08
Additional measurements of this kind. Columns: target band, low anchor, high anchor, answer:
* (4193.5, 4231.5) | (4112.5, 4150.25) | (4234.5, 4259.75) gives 0.07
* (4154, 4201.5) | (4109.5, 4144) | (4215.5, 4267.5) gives 0.07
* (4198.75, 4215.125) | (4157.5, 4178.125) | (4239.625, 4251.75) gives 0.05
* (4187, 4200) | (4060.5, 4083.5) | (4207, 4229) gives 0.04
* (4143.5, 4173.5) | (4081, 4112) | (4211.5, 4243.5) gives 0.08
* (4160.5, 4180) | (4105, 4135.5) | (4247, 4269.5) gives 0.07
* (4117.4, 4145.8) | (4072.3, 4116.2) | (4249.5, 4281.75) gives 0.01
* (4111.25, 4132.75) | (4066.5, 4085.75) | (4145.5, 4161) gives -0.08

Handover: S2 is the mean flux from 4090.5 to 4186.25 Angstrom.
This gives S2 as 25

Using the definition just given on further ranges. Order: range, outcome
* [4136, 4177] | 24.5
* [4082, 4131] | 26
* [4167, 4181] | 24.5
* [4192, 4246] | 26.2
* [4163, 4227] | 25.3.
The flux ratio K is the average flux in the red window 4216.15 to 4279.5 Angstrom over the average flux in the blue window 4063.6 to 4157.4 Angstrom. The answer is 1.08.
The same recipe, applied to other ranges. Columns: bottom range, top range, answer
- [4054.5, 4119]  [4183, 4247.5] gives 1.03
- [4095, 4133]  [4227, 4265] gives 1.08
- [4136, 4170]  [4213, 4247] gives 1.09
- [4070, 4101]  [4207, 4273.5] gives 1.06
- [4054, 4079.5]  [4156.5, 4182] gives 1.02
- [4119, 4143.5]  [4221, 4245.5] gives 1.05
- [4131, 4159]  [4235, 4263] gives 1.16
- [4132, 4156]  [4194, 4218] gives 1.07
